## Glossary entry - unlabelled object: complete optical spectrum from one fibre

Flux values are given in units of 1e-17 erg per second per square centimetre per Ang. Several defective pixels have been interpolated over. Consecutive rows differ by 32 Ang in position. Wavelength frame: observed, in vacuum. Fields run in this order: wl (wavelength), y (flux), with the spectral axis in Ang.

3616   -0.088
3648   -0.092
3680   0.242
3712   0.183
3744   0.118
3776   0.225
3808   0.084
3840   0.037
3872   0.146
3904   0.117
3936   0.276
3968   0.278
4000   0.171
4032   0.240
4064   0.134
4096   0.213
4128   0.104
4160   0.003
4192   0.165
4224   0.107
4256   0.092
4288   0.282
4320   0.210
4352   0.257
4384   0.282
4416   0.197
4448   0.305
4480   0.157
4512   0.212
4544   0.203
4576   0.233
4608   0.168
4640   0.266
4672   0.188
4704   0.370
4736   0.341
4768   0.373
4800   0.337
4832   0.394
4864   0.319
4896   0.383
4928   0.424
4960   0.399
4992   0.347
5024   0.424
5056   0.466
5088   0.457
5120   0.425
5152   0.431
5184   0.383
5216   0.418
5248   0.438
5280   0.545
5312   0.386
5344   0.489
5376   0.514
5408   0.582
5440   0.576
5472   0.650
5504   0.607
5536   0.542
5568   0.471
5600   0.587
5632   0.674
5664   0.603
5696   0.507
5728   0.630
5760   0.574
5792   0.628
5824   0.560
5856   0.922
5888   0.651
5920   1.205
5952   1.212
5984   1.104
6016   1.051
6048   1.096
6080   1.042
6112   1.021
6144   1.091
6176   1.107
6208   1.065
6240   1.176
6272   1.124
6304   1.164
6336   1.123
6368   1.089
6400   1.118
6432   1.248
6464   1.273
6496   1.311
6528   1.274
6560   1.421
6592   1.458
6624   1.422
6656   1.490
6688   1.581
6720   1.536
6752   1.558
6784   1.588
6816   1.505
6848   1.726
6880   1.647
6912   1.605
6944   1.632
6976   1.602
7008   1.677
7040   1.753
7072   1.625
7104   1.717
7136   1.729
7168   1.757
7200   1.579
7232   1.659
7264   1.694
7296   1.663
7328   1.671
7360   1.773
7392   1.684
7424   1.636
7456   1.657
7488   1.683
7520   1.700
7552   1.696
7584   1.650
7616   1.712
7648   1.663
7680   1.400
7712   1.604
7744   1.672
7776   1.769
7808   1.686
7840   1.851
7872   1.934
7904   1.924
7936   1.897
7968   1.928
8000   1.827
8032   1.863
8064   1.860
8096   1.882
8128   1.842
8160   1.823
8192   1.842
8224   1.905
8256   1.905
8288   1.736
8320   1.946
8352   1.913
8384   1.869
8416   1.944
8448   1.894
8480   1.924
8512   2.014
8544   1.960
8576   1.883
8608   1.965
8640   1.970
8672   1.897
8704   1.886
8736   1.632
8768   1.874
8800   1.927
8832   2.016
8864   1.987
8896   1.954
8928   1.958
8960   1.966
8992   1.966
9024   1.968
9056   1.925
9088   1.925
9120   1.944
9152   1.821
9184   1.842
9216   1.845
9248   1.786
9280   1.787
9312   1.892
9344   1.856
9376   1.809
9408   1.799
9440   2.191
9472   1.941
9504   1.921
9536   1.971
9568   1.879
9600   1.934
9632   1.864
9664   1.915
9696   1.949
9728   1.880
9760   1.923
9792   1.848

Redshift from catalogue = 0.483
